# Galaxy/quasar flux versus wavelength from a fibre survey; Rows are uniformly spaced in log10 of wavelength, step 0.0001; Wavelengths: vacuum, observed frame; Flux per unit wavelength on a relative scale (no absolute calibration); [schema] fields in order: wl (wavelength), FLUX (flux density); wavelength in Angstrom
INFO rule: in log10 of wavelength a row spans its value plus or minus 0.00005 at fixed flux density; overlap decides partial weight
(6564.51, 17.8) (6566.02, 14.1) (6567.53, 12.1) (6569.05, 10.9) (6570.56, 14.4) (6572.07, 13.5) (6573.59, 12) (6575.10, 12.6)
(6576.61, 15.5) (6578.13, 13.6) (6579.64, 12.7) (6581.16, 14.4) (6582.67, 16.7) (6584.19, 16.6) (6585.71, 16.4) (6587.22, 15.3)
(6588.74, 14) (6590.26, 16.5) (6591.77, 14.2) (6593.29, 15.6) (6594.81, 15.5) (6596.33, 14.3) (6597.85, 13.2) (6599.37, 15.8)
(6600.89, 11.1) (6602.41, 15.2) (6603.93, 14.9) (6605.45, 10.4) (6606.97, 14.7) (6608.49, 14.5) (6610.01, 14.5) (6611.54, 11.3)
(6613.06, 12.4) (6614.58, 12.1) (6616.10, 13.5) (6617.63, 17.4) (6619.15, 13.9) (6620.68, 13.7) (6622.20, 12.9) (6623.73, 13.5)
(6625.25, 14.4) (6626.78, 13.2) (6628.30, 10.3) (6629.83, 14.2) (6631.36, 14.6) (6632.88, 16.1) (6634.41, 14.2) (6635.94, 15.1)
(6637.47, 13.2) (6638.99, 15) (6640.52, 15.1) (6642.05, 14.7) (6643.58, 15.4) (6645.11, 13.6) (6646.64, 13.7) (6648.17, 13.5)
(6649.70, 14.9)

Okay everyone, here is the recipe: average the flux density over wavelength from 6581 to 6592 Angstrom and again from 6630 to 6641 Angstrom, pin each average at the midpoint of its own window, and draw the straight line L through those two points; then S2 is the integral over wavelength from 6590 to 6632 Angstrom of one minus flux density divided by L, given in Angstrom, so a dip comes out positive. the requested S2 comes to 3.8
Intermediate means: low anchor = 15.6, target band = 13.8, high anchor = 14.7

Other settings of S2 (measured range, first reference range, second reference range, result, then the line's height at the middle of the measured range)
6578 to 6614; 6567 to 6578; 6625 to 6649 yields -2.39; 13.4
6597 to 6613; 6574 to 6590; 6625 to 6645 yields 1.14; 14.5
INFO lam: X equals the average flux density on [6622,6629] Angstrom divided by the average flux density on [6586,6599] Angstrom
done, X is 0.86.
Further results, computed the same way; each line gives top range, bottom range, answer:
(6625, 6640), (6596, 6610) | 1.02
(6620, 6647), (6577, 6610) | 0.97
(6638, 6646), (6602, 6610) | 1.05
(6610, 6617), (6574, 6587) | 0.86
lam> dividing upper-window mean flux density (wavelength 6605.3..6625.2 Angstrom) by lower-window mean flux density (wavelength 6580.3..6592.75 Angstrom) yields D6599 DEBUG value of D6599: 0.9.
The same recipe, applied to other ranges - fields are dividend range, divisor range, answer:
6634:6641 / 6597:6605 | 1.04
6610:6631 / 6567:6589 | 0.95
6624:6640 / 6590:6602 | 0.97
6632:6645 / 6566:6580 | 1.13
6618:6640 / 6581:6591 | 0.88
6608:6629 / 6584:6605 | 0.91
